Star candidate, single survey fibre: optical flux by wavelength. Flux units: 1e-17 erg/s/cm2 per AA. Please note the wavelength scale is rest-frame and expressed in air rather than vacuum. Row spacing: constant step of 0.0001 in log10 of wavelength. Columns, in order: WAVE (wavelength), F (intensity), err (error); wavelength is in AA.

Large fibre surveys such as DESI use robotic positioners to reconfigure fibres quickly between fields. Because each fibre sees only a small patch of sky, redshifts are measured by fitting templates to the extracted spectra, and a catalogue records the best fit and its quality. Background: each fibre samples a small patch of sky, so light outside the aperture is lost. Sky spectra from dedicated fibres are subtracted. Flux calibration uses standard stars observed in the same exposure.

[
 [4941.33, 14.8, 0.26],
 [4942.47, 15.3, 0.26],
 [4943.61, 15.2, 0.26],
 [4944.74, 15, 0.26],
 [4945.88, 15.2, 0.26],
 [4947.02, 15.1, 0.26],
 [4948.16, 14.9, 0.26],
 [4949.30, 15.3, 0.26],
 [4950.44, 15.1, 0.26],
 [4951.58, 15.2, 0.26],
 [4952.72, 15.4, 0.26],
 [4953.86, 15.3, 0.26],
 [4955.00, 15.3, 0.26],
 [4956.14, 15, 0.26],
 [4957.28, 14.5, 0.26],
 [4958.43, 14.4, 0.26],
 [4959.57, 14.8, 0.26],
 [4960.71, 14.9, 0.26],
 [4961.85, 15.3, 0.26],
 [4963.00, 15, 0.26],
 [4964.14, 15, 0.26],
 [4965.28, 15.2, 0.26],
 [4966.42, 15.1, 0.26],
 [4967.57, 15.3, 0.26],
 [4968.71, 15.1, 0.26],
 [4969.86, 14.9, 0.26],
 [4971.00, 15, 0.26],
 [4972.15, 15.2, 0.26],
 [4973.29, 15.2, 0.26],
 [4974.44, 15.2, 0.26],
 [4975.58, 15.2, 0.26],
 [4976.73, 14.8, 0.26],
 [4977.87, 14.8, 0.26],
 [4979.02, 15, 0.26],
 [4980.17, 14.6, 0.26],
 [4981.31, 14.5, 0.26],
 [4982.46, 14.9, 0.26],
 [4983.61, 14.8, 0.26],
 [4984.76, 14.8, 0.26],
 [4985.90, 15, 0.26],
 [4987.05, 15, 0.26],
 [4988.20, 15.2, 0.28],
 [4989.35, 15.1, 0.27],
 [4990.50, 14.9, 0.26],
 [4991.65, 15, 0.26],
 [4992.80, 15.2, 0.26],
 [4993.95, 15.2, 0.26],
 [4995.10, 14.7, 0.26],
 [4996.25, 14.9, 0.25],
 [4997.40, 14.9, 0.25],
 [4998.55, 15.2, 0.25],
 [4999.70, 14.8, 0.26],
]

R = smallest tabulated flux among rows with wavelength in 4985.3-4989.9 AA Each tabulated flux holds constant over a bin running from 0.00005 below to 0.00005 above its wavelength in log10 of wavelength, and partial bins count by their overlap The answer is 15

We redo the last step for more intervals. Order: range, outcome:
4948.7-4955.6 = 15.1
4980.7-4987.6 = 14.5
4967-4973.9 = 14.9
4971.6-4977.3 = 14.8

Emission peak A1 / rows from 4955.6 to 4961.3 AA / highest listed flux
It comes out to 15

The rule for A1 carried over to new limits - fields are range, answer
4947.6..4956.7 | 15.4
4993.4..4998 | 15.2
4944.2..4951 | 15.3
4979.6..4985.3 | 14.9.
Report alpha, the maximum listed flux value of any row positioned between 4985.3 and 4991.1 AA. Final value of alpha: 15.2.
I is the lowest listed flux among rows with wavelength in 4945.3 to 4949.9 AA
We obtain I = 14.9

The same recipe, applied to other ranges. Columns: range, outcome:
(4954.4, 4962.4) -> 14.4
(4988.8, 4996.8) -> 14.7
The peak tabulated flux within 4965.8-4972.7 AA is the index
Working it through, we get 15.3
